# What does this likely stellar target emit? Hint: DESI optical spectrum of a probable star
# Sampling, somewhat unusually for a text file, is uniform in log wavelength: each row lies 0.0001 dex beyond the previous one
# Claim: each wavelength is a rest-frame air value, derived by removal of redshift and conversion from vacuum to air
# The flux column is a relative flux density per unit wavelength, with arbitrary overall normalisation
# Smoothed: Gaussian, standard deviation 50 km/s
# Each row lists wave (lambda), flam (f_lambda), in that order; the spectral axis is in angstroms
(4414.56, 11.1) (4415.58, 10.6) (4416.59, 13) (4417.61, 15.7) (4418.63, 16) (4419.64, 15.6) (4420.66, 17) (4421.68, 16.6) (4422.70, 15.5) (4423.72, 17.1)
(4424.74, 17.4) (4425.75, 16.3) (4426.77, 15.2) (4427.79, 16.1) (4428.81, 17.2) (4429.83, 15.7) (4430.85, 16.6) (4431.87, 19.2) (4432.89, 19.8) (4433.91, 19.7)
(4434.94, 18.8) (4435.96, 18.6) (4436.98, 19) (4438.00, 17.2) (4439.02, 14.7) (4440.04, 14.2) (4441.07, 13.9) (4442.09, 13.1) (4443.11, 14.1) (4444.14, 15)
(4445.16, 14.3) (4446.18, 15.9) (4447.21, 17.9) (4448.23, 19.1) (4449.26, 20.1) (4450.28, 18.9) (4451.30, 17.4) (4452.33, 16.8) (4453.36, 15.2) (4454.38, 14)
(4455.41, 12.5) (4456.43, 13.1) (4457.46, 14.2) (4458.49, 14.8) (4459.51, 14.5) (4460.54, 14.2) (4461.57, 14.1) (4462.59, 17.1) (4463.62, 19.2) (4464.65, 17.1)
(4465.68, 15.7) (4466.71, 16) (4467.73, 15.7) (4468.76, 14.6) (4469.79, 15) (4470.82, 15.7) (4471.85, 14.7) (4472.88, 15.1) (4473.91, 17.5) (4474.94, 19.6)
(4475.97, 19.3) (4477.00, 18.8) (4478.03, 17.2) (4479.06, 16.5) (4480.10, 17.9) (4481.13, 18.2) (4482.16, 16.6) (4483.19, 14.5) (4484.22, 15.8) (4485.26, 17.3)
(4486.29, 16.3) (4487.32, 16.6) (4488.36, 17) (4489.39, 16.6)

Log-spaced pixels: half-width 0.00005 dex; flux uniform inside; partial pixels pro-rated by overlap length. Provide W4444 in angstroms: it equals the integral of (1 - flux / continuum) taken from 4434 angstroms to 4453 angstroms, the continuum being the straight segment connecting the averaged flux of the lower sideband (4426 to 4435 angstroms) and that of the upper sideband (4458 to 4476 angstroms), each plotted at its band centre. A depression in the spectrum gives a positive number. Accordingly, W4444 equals 0.3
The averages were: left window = 17.5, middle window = 16.7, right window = 16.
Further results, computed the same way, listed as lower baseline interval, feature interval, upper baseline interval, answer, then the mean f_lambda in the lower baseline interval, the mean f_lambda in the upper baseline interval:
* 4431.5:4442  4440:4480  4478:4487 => 2.3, 17.3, 16.7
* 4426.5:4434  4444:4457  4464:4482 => 0.7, 17.4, 16.8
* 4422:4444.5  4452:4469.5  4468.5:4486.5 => 1.5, 16.6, 16.7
